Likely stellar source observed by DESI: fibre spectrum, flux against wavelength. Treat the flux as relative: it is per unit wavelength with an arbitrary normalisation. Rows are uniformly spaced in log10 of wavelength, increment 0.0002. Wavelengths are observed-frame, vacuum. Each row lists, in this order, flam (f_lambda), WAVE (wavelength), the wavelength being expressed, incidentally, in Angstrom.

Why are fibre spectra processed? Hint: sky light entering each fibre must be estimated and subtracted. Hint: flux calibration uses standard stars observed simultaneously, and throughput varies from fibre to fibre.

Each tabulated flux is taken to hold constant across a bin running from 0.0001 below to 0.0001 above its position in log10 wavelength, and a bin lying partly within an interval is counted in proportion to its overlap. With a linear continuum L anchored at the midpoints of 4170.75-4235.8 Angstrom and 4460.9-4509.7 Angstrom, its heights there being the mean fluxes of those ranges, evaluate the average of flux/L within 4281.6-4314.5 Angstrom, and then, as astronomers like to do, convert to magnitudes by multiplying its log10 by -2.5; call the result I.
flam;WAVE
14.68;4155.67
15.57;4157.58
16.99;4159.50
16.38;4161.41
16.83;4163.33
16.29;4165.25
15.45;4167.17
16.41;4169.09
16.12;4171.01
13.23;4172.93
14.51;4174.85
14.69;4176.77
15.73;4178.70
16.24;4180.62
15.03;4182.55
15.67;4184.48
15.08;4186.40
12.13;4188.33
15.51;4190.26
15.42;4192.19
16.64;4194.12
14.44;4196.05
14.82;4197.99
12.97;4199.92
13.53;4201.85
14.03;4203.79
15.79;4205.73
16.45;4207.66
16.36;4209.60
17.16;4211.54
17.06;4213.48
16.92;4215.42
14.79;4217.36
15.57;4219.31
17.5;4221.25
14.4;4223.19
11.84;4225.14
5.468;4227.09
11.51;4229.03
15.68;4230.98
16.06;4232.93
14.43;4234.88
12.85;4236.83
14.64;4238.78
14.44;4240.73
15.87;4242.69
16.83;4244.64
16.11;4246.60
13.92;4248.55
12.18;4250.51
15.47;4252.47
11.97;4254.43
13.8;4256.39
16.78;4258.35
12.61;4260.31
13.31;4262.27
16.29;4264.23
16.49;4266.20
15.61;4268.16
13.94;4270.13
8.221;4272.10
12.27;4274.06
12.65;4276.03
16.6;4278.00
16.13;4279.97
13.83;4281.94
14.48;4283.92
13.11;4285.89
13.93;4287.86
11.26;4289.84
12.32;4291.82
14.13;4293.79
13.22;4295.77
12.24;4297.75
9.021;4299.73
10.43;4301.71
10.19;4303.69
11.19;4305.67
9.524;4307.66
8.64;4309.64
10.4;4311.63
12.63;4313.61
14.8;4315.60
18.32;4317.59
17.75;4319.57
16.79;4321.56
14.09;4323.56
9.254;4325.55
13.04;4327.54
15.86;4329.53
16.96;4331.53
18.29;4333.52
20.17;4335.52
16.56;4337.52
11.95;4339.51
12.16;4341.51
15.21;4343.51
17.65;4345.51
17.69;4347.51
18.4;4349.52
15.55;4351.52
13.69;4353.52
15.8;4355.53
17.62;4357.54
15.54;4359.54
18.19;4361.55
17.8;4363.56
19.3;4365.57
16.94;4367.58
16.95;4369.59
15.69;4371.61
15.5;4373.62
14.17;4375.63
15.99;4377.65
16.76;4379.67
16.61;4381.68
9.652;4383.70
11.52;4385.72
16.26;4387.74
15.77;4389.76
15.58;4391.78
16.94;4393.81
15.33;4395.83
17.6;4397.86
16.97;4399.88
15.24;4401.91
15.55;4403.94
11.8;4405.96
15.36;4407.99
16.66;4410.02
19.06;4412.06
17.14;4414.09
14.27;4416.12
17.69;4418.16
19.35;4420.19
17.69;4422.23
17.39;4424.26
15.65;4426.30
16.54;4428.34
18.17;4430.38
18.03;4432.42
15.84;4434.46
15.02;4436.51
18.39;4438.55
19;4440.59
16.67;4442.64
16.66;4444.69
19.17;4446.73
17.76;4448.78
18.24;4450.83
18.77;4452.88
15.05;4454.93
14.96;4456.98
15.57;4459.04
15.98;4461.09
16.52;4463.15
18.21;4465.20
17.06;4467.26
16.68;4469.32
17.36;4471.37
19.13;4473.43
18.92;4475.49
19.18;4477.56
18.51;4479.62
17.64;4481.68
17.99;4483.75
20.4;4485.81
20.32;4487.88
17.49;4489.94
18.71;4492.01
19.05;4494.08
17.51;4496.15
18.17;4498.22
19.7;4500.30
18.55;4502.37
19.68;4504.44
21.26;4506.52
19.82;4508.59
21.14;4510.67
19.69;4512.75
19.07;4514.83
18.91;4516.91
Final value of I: 0.34 mag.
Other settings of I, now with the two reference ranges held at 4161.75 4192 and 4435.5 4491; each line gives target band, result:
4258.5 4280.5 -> 0.14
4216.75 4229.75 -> 0.20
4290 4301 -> 0.32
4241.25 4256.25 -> 0.09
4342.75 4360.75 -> 0.02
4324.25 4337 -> 0.07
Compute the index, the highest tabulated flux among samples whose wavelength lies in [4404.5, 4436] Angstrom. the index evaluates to 19.35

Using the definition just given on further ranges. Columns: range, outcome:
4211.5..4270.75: 17.5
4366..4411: 17.6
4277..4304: 16.6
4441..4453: 19.17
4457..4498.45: 20.4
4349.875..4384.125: 19.3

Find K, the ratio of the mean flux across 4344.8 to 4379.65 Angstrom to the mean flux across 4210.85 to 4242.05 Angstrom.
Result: 1.15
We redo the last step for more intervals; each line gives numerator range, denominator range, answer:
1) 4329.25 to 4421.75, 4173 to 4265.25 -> 1.10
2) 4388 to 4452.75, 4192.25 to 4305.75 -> 1.20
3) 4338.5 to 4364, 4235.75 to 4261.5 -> 1.10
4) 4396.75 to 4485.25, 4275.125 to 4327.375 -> 1.32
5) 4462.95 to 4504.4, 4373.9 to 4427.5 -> 1.16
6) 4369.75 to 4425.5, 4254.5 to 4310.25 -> 1.22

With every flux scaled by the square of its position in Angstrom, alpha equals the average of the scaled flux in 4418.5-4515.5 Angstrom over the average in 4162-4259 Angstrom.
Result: 1.4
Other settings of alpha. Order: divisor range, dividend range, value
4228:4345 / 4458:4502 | 1.42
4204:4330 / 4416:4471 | 1.34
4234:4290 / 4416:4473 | 1.31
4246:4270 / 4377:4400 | 1.12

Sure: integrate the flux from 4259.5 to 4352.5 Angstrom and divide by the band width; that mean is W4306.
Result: 13.9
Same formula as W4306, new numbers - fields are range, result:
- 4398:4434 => 16.6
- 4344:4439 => 16.3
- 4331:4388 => 16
